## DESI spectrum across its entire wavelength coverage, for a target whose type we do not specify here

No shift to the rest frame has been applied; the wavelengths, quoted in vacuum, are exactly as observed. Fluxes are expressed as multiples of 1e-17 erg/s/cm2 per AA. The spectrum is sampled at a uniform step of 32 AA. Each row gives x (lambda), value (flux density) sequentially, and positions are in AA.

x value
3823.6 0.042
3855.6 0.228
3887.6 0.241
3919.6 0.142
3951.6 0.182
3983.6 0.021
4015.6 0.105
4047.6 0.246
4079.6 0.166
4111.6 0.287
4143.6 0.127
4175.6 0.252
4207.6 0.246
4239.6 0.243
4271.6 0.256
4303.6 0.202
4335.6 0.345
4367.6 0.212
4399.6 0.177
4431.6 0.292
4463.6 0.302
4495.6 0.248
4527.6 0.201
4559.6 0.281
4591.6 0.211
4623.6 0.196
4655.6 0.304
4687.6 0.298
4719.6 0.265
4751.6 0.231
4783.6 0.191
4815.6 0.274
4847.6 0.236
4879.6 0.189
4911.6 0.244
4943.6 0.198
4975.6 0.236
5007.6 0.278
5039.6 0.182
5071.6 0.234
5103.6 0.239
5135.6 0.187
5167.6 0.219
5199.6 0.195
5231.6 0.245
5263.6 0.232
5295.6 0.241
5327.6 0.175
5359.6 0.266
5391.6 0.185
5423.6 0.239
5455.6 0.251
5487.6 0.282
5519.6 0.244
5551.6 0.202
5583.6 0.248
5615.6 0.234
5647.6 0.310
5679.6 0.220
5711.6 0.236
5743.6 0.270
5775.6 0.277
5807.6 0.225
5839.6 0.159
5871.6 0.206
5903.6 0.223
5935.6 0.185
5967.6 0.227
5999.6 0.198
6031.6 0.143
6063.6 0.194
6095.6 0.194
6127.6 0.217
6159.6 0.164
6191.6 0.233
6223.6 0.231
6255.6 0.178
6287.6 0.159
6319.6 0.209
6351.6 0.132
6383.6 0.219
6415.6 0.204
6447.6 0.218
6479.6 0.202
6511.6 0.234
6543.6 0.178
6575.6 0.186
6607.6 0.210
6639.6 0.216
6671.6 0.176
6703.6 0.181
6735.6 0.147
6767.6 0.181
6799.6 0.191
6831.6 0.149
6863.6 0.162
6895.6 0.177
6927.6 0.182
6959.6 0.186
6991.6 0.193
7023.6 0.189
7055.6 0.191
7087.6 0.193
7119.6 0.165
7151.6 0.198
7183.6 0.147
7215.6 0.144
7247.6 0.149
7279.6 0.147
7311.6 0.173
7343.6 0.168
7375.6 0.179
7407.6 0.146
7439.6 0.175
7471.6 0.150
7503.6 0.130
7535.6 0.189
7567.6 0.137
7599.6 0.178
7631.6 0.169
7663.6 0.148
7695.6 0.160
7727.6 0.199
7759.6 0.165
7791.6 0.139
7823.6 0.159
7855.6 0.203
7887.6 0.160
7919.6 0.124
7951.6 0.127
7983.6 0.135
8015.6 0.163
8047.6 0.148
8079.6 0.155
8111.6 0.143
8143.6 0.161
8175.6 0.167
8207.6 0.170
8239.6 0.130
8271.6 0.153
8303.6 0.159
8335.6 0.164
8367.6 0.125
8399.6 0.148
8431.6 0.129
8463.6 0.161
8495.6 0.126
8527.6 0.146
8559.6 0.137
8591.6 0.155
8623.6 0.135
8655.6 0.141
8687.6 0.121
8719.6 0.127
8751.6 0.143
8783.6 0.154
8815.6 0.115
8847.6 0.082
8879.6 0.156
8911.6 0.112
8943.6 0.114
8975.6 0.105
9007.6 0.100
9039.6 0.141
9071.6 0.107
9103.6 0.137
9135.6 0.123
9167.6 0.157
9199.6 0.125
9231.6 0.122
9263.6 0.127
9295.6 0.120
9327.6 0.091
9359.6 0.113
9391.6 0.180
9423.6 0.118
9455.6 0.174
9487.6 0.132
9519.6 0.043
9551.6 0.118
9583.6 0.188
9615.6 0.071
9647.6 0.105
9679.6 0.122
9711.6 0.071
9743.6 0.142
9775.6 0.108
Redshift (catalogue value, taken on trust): 0.701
